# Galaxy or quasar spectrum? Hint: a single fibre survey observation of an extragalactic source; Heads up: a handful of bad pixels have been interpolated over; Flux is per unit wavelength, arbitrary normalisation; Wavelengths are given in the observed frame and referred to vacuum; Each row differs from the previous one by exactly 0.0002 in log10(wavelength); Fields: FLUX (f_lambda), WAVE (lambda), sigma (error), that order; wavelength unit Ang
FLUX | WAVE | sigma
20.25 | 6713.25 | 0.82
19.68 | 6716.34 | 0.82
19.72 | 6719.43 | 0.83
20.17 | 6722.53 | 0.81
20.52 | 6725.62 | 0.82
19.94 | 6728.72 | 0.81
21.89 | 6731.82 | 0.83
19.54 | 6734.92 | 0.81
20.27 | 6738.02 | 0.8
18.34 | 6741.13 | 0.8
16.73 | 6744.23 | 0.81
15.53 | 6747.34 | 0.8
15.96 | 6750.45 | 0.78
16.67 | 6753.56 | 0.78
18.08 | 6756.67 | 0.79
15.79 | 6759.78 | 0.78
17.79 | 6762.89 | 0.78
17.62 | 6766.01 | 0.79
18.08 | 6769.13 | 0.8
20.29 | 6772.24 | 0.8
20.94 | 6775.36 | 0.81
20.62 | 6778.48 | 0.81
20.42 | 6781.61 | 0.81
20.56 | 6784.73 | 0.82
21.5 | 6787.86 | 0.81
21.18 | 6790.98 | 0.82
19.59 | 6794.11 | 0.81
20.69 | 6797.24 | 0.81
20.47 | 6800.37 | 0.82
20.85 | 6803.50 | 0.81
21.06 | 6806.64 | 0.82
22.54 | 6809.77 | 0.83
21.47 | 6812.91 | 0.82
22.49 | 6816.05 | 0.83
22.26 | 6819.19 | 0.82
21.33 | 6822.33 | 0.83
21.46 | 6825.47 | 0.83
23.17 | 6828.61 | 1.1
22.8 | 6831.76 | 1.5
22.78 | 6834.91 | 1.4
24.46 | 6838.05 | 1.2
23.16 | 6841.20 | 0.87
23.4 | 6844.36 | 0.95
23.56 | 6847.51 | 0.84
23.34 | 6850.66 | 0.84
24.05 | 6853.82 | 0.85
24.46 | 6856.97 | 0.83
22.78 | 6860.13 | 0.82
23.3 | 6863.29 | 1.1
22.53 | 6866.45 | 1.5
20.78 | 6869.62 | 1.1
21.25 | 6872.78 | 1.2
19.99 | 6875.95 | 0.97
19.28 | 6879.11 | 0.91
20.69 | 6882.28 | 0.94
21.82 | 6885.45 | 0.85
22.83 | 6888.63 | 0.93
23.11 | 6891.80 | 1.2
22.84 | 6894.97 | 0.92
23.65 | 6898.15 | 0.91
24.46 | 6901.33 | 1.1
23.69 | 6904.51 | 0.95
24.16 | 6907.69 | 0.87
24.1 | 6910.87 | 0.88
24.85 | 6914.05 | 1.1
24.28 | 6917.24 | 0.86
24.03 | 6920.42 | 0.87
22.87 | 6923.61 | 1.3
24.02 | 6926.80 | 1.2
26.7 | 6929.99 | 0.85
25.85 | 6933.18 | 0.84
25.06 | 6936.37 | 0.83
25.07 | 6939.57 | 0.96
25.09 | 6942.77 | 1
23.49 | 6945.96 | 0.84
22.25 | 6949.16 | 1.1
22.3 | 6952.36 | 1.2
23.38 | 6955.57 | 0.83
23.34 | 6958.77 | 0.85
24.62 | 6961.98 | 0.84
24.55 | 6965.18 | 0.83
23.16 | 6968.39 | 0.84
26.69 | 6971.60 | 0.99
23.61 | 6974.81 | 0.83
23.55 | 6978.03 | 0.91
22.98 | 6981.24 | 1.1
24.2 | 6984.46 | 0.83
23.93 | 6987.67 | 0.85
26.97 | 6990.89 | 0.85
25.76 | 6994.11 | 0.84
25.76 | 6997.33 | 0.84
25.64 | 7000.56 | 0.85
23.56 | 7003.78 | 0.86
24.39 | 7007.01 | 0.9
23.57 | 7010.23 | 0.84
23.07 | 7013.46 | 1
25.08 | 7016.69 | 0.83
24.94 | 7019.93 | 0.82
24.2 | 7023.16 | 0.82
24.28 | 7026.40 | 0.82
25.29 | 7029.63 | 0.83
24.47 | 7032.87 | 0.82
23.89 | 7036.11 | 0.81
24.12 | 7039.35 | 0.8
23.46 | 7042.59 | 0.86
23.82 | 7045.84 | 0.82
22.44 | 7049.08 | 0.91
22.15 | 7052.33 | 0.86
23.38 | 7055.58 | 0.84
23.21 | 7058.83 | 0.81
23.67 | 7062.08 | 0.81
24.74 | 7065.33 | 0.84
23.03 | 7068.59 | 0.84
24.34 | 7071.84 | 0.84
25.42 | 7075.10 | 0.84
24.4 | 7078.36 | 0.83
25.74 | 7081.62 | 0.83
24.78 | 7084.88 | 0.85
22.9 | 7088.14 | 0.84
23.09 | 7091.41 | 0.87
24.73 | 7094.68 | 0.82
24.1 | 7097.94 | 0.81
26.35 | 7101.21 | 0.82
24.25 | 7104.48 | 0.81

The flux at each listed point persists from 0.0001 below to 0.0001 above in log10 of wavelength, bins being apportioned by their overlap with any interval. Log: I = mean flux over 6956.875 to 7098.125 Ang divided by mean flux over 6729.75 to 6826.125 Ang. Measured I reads 1.23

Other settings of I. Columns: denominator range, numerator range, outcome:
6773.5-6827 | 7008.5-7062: 1.13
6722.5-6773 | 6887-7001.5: 1.32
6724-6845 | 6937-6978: 1.18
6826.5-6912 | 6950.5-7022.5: 1.07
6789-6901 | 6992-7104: 1.09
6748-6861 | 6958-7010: 1.17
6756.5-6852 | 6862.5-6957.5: 1.10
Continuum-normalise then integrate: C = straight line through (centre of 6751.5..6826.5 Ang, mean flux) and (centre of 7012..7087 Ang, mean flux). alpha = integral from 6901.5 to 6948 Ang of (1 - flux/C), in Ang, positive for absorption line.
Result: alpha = -4.8 Ang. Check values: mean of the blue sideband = 20.1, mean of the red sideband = 24.1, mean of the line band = 24.5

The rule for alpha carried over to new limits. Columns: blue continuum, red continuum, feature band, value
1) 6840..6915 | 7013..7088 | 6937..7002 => -2.3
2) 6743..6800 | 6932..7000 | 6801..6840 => -3.8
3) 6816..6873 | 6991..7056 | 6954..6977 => -0.4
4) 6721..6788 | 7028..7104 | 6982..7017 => -2.6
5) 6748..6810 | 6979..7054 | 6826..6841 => -1.9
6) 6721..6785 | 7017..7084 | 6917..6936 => -2.4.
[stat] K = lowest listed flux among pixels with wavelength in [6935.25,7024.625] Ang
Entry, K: 22.25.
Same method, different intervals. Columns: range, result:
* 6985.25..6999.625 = 23.93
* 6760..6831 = 17.62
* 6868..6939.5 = 19.28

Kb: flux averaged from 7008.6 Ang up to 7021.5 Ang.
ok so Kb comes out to 24.2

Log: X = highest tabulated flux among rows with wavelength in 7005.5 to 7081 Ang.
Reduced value 25.42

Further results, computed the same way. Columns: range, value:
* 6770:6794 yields 21.5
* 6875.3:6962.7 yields 26.7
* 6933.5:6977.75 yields 26.69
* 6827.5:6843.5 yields 24.46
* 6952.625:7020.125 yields 26.97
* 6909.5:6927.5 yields 24.85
